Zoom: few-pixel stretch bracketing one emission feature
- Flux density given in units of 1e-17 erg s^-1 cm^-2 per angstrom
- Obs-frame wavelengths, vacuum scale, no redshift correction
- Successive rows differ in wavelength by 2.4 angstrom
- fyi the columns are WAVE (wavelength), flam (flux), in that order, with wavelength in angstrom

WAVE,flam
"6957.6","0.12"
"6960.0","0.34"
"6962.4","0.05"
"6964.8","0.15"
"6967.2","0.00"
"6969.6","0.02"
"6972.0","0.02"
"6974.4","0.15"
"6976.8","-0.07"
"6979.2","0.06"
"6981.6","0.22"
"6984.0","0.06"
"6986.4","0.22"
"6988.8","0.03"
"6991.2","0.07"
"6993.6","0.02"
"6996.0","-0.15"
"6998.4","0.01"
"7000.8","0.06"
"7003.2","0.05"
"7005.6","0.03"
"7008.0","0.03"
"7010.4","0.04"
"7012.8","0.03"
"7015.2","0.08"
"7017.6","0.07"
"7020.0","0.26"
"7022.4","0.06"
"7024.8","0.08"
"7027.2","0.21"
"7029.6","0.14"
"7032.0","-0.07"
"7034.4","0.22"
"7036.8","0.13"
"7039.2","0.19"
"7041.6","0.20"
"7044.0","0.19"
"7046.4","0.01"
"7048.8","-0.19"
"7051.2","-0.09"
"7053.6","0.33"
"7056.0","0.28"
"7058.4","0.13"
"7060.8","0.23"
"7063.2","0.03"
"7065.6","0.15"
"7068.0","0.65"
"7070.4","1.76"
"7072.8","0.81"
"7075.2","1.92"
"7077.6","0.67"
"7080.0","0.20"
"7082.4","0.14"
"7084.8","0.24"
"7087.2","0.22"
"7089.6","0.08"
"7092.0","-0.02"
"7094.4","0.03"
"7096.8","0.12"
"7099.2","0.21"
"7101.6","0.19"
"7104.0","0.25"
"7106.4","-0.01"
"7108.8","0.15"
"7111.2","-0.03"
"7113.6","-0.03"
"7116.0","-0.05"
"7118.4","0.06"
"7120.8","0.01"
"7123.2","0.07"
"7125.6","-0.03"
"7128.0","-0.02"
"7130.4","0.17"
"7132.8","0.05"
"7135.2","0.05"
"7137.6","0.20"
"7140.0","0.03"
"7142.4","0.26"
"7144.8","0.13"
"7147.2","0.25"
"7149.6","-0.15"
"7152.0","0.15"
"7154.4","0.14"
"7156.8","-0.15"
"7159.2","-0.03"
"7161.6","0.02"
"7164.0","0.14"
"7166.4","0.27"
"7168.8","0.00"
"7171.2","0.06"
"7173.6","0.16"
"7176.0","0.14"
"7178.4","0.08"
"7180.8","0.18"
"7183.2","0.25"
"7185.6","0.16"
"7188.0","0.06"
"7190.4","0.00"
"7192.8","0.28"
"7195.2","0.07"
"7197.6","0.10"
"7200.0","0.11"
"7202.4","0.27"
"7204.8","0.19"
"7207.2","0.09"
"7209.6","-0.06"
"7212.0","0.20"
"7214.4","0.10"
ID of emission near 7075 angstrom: [O II]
